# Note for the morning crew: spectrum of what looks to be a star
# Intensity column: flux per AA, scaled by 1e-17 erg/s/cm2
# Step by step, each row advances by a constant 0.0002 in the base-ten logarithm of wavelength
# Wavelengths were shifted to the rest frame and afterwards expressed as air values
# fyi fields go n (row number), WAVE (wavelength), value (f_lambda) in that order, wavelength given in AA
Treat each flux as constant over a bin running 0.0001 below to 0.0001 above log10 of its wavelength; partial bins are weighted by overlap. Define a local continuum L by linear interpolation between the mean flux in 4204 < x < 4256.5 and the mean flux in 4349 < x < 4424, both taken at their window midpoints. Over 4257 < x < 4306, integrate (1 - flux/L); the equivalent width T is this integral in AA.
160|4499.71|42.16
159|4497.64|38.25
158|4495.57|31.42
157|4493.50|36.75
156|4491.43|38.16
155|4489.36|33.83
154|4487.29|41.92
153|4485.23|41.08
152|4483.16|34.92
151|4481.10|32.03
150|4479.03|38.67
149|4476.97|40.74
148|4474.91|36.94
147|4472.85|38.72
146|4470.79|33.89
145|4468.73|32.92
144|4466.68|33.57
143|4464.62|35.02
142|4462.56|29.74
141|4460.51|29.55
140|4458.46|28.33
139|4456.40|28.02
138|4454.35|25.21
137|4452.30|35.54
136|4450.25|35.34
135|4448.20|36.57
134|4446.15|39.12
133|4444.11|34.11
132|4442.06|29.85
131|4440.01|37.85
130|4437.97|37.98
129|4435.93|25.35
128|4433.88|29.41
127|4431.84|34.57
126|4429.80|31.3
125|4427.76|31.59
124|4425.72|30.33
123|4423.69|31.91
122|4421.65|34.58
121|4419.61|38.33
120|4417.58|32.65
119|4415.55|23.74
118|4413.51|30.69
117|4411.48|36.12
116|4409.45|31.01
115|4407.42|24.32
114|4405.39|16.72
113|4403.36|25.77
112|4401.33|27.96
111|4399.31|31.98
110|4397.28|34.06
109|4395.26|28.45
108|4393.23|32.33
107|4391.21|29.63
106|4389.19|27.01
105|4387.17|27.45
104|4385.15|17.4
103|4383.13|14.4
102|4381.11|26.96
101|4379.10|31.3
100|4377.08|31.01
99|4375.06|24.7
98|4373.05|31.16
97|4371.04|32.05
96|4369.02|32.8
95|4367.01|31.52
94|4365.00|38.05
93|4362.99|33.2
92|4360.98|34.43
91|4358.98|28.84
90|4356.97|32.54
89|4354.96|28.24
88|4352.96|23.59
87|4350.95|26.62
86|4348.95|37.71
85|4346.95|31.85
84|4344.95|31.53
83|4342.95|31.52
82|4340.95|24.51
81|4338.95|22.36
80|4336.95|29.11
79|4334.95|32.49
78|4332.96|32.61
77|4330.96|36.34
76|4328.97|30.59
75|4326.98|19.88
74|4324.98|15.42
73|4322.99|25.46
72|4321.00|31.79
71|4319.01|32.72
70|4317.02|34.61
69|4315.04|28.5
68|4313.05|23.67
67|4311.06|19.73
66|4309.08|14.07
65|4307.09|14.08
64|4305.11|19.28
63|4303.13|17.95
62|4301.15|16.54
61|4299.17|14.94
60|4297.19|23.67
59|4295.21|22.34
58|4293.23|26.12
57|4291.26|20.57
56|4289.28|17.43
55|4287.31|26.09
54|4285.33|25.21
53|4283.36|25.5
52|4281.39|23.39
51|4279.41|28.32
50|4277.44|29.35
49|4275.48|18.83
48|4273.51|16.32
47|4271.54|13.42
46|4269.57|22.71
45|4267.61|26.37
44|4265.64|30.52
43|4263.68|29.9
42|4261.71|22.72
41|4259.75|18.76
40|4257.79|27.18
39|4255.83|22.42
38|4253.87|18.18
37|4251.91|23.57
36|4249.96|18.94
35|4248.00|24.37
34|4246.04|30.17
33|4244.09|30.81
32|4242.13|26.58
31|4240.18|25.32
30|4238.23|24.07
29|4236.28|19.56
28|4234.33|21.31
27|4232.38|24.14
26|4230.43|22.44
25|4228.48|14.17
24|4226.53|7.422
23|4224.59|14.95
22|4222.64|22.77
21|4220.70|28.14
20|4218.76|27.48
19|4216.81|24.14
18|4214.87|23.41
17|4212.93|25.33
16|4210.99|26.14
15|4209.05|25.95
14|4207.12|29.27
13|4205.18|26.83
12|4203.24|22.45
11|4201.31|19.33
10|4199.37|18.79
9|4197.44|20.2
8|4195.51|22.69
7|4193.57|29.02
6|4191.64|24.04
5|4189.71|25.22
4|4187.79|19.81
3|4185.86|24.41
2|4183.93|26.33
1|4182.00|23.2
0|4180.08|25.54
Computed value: 5.2 AA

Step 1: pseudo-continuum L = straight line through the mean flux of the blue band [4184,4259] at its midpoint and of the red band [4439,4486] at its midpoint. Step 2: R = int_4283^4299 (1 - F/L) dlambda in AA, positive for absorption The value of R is 2.13 AA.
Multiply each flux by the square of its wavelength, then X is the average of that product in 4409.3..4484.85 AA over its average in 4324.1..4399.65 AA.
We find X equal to 1.19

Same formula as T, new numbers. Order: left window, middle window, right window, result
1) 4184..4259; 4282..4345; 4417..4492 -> 7.0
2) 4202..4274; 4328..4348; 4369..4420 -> -2.9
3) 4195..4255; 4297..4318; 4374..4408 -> 3.6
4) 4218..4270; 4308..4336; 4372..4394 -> -2.1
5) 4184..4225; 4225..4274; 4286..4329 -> 1.8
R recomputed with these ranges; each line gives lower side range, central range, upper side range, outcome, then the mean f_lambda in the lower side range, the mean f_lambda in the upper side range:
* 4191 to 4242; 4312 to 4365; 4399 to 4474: -3.30 AA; 22.7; 31.6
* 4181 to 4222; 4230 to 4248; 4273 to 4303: -1.17 AA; 24.4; 22.3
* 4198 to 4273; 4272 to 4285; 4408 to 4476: 0.95 AA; 23.1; 32.7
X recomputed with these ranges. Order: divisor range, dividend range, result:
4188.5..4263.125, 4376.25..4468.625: 1.44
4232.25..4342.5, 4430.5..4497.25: 1.55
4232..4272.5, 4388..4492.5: 1.49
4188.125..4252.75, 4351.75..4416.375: 1.33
